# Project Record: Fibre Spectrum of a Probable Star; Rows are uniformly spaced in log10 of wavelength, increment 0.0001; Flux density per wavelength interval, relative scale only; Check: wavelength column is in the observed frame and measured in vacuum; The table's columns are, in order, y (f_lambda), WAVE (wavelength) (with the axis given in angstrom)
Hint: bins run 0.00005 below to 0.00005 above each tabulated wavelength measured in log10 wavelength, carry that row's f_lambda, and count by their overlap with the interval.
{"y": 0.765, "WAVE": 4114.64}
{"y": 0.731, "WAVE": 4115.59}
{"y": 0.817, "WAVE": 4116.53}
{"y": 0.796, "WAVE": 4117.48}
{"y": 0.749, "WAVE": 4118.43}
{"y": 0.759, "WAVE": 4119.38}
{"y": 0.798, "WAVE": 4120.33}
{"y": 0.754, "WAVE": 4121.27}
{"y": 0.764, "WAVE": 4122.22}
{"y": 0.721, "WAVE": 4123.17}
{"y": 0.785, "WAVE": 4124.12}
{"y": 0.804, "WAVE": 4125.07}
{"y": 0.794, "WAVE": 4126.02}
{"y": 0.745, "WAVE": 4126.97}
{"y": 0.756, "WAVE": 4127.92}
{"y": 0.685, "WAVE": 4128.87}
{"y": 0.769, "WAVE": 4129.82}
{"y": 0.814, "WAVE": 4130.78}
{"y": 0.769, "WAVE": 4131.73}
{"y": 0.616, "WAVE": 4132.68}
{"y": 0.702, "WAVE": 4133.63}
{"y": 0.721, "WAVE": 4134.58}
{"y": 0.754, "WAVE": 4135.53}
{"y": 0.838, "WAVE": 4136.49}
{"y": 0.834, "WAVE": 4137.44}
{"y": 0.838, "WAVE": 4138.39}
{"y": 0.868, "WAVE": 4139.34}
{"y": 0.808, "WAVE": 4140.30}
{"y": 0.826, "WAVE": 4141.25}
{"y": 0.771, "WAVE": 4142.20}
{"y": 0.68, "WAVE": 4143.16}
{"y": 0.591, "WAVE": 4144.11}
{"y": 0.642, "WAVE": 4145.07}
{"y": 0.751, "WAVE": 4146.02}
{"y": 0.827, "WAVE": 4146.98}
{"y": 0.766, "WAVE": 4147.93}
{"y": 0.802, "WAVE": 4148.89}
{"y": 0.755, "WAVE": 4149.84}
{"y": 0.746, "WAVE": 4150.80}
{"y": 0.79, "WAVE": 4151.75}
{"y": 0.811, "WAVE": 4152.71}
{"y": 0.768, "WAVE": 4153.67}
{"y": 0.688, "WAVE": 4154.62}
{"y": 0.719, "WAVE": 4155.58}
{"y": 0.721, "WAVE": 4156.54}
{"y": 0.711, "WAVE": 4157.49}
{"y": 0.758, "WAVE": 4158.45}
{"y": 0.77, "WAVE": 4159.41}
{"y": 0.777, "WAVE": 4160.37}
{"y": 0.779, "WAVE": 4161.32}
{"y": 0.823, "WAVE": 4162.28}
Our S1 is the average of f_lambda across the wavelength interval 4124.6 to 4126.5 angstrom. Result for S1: 0.799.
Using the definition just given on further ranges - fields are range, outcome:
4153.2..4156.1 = 0.725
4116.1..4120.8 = 0.783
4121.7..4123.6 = 0.743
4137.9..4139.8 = 0.855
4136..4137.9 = 0.834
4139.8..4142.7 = 0.8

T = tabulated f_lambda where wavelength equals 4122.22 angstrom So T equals 0.764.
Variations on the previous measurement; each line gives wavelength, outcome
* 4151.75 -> 0.79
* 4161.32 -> 0.779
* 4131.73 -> 0.769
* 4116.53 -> 0.817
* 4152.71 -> 0.811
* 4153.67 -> 0.768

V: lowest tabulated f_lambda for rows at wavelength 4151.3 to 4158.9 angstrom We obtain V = 0.688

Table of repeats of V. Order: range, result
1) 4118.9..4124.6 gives 0.721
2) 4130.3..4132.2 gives 0.769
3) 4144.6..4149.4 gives 0.642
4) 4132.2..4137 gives 0.616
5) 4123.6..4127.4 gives 0.745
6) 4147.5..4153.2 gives 0.746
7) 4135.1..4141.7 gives 0.754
